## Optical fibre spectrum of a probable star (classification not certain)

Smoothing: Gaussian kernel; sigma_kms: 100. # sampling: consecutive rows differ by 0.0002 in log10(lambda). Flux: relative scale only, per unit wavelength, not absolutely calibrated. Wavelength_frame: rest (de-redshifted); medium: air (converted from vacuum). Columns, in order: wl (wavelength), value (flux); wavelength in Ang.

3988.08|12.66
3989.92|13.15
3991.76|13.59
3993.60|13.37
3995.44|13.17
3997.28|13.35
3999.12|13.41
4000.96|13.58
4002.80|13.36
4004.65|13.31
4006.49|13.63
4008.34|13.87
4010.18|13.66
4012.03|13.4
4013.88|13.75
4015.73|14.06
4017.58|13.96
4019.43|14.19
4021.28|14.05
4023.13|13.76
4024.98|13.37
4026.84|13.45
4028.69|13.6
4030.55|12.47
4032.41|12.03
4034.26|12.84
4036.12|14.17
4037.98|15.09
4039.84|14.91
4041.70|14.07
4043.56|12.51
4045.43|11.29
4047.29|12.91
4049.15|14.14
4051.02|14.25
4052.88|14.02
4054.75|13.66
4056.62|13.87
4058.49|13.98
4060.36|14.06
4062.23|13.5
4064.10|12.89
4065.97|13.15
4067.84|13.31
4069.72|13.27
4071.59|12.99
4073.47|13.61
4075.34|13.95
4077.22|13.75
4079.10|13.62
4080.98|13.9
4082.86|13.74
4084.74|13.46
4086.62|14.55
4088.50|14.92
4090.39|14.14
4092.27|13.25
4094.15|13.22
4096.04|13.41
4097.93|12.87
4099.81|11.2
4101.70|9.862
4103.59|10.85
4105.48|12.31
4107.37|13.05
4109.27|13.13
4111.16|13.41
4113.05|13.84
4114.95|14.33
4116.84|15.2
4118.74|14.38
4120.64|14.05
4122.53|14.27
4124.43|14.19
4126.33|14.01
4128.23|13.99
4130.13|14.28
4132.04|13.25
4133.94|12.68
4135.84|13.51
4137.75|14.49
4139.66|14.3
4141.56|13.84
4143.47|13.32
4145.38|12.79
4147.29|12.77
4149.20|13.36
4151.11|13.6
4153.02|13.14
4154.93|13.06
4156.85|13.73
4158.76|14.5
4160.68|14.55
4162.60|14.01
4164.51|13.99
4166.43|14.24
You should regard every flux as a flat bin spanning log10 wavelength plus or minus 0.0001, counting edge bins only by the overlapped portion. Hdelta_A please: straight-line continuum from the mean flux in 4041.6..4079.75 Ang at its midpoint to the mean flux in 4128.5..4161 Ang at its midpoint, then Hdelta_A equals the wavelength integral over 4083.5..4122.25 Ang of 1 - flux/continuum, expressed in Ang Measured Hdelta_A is 0.6 Ang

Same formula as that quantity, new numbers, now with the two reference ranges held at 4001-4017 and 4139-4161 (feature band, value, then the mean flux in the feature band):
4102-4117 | 0.61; 13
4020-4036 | 0.42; 13.3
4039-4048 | 0.32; 13.1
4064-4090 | -0.18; 13.7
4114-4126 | -0.73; 14.4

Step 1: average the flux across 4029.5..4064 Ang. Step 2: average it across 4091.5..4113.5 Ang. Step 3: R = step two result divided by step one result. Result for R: 0.92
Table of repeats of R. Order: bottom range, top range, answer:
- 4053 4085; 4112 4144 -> 1.03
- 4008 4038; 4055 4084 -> 1.00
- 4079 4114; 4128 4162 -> 1.04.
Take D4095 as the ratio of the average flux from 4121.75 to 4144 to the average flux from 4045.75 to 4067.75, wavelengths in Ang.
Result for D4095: 1.0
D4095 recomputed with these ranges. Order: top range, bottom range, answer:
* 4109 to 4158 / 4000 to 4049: 1.02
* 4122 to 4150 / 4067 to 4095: 1.00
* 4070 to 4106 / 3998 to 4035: 0.97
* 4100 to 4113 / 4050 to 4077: 0.89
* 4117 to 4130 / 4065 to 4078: 1.06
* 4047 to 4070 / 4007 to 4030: 0.99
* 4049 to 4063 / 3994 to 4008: 1.04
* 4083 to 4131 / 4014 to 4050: 0.99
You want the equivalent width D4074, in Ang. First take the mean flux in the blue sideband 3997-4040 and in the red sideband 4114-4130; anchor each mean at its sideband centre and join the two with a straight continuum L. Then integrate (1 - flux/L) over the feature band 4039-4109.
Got 3.40 Ang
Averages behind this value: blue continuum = 13.6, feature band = 13.3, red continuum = 14.3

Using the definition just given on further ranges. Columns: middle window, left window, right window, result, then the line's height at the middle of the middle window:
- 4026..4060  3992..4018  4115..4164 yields 0.3 Ang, 13.6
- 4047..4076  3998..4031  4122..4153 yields 0.0 Ang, 13.6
